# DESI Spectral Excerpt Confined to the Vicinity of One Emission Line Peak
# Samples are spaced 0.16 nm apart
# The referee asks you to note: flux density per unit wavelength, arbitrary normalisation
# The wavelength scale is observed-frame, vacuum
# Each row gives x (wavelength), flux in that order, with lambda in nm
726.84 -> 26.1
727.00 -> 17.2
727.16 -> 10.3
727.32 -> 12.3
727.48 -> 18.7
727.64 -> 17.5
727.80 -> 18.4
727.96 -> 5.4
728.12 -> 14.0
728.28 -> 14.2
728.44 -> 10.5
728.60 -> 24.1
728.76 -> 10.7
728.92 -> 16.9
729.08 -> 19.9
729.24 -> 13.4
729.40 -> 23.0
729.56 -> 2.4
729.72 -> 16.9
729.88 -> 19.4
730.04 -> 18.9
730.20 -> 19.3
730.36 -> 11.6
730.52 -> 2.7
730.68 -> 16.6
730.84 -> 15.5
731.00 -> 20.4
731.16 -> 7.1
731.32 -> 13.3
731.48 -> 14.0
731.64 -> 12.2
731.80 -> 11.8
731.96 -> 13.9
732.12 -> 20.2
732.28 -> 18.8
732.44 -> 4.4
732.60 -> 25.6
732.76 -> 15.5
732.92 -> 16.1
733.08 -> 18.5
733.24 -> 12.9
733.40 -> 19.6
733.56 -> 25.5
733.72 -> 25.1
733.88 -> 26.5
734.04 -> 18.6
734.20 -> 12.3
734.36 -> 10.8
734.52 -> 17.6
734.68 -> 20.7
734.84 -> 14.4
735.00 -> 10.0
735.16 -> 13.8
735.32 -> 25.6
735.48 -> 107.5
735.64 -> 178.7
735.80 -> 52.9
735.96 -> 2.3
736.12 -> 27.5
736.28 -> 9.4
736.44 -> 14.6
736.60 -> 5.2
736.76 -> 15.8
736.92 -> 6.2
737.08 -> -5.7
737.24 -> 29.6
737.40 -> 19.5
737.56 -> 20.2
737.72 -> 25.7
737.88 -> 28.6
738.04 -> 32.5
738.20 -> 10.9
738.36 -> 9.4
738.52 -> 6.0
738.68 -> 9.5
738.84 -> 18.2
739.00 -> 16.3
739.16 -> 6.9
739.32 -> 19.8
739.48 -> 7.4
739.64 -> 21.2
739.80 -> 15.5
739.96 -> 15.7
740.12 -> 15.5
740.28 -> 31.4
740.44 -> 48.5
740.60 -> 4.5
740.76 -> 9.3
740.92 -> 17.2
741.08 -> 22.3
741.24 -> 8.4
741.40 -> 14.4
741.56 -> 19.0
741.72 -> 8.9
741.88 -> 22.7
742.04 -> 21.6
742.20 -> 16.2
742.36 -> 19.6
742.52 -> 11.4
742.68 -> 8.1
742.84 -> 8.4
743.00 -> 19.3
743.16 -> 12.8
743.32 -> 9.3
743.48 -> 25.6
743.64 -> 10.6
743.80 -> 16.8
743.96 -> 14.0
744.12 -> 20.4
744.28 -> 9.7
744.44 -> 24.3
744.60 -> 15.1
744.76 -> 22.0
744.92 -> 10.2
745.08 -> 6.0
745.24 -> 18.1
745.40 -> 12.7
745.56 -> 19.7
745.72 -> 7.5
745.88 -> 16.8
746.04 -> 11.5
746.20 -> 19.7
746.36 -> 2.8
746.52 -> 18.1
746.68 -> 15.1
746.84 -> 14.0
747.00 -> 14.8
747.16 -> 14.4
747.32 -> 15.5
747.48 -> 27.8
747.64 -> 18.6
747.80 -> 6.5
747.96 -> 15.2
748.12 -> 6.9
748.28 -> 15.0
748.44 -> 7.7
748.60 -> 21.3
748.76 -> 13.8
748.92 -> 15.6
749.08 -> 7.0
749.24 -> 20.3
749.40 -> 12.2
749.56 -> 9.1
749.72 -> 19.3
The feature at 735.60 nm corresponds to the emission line H-alpha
